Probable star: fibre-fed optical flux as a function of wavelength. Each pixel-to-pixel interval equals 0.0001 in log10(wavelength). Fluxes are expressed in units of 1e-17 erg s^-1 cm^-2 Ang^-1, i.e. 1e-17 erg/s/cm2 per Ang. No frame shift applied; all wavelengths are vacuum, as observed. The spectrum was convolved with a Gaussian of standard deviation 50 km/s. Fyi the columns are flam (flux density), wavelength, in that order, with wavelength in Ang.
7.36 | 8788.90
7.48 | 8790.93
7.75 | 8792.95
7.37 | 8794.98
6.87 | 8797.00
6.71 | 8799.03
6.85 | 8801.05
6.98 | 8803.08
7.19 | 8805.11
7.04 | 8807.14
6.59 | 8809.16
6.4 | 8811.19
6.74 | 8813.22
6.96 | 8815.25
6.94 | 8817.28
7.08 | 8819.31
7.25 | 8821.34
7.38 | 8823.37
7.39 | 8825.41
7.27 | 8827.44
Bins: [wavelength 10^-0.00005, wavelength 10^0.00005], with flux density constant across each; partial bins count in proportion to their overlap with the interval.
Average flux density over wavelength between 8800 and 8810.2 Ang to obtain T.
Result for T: 6.93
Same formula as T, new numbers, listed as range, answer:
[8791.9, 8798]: 7.34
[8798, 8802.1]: 6.78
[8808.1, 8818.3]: 6.73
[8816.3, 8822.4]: 7.1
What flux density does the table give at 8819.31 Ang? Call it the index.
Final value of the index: 7.08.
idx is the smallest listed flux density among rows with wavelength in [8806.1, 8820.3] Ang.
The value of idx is 6.4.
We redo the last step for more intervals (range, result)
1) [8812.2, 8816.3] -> 6.74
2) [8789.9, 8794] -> 7.48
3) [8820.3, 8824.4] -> 7.25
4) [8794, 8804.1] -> 6.71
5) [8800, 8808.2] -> 6.85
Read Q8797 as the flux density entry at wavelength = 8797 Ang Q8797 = 6.87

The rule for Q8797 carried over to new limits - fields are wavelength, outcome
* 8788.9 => 7.36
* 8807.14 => 7.04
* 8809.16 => 6.59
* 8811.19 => 6.4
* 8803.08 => 6.98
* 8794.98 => 7.37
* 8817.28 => 6.94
